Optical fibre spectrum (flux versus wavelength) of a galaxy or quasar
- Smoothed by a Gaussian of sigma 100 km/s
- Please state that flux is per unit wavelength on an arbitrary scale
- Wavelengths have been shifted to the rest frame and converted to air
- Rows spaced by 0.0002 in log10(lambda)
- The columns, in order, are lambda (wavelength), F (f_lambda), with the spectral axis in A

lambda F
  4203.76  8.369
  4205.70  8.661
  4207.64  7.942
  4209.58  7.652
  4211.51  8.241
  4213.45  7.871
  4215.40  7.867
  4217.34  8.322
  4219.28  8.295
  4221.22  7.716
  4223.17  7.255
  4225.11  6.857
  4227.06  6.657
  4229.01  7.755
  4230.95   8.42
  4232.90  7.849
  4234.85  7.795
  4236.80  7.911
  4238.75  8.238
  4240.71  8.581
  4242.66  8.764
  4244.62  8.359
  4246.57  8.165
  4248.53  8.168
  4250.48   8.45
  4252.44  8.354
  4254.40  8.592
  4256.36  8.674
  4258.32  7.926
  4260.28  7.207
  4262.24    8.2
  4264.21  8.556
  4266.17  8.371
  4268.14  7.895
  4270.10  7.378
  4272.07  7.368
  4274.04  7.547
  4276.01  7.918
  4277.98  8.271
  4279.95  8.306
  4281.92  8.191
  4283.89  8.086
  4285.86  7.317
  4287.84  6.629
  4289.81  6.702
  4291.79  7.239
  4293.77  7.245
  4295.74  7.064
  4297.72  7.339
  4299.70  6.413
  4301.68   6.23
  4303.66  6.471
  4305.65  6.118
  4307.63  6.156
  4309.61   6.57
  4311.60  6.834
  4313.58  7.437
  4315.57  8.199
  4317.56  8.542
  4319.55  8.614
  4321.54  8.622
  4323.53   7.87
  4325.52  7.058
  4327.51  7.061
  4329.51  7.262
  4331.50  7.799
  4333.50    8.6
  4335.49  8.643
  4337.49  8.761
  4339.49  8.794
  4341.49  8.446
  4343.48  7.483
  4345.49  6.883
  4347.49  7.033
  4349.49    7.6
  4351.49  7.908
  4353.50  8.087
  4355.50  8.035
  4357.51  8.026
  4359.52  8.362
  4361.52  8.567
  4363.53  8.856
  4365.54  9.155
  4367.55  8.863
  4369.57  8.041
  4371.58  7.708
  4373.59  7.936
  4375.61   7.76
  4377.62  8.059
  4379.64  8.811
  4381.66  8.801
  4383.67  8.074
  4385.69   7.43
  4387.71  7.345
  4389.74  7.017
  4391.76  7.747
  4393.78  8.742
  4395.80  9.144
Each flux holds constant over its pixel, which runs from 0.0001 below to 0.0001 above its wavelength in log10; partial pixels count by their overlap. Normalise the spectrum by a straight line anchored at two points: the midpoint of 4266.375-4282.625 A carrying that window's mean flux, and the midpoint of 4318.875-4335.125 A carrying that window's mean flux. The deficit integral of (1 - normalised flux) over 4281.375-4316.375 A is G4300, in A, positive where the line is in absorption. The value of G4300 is 3.9 A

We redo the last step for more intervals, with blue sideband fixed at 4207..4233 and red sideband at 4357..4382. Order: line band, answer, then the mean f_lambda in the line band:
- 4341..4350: 0.9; 7.43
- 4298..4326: 3.1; 7.23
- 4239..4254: -1.0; 8.4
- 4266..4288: 0.6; 7.79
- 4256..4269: -0.3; 8.09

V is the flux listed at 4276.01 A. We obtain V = 7.918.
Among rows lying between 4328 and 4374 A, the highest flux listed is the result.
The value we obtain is 9.155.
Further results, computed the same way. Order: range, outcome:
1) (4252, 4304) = 8.674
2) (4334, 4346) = 8.794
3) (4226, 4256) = 8.764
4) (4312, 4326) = 8.622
